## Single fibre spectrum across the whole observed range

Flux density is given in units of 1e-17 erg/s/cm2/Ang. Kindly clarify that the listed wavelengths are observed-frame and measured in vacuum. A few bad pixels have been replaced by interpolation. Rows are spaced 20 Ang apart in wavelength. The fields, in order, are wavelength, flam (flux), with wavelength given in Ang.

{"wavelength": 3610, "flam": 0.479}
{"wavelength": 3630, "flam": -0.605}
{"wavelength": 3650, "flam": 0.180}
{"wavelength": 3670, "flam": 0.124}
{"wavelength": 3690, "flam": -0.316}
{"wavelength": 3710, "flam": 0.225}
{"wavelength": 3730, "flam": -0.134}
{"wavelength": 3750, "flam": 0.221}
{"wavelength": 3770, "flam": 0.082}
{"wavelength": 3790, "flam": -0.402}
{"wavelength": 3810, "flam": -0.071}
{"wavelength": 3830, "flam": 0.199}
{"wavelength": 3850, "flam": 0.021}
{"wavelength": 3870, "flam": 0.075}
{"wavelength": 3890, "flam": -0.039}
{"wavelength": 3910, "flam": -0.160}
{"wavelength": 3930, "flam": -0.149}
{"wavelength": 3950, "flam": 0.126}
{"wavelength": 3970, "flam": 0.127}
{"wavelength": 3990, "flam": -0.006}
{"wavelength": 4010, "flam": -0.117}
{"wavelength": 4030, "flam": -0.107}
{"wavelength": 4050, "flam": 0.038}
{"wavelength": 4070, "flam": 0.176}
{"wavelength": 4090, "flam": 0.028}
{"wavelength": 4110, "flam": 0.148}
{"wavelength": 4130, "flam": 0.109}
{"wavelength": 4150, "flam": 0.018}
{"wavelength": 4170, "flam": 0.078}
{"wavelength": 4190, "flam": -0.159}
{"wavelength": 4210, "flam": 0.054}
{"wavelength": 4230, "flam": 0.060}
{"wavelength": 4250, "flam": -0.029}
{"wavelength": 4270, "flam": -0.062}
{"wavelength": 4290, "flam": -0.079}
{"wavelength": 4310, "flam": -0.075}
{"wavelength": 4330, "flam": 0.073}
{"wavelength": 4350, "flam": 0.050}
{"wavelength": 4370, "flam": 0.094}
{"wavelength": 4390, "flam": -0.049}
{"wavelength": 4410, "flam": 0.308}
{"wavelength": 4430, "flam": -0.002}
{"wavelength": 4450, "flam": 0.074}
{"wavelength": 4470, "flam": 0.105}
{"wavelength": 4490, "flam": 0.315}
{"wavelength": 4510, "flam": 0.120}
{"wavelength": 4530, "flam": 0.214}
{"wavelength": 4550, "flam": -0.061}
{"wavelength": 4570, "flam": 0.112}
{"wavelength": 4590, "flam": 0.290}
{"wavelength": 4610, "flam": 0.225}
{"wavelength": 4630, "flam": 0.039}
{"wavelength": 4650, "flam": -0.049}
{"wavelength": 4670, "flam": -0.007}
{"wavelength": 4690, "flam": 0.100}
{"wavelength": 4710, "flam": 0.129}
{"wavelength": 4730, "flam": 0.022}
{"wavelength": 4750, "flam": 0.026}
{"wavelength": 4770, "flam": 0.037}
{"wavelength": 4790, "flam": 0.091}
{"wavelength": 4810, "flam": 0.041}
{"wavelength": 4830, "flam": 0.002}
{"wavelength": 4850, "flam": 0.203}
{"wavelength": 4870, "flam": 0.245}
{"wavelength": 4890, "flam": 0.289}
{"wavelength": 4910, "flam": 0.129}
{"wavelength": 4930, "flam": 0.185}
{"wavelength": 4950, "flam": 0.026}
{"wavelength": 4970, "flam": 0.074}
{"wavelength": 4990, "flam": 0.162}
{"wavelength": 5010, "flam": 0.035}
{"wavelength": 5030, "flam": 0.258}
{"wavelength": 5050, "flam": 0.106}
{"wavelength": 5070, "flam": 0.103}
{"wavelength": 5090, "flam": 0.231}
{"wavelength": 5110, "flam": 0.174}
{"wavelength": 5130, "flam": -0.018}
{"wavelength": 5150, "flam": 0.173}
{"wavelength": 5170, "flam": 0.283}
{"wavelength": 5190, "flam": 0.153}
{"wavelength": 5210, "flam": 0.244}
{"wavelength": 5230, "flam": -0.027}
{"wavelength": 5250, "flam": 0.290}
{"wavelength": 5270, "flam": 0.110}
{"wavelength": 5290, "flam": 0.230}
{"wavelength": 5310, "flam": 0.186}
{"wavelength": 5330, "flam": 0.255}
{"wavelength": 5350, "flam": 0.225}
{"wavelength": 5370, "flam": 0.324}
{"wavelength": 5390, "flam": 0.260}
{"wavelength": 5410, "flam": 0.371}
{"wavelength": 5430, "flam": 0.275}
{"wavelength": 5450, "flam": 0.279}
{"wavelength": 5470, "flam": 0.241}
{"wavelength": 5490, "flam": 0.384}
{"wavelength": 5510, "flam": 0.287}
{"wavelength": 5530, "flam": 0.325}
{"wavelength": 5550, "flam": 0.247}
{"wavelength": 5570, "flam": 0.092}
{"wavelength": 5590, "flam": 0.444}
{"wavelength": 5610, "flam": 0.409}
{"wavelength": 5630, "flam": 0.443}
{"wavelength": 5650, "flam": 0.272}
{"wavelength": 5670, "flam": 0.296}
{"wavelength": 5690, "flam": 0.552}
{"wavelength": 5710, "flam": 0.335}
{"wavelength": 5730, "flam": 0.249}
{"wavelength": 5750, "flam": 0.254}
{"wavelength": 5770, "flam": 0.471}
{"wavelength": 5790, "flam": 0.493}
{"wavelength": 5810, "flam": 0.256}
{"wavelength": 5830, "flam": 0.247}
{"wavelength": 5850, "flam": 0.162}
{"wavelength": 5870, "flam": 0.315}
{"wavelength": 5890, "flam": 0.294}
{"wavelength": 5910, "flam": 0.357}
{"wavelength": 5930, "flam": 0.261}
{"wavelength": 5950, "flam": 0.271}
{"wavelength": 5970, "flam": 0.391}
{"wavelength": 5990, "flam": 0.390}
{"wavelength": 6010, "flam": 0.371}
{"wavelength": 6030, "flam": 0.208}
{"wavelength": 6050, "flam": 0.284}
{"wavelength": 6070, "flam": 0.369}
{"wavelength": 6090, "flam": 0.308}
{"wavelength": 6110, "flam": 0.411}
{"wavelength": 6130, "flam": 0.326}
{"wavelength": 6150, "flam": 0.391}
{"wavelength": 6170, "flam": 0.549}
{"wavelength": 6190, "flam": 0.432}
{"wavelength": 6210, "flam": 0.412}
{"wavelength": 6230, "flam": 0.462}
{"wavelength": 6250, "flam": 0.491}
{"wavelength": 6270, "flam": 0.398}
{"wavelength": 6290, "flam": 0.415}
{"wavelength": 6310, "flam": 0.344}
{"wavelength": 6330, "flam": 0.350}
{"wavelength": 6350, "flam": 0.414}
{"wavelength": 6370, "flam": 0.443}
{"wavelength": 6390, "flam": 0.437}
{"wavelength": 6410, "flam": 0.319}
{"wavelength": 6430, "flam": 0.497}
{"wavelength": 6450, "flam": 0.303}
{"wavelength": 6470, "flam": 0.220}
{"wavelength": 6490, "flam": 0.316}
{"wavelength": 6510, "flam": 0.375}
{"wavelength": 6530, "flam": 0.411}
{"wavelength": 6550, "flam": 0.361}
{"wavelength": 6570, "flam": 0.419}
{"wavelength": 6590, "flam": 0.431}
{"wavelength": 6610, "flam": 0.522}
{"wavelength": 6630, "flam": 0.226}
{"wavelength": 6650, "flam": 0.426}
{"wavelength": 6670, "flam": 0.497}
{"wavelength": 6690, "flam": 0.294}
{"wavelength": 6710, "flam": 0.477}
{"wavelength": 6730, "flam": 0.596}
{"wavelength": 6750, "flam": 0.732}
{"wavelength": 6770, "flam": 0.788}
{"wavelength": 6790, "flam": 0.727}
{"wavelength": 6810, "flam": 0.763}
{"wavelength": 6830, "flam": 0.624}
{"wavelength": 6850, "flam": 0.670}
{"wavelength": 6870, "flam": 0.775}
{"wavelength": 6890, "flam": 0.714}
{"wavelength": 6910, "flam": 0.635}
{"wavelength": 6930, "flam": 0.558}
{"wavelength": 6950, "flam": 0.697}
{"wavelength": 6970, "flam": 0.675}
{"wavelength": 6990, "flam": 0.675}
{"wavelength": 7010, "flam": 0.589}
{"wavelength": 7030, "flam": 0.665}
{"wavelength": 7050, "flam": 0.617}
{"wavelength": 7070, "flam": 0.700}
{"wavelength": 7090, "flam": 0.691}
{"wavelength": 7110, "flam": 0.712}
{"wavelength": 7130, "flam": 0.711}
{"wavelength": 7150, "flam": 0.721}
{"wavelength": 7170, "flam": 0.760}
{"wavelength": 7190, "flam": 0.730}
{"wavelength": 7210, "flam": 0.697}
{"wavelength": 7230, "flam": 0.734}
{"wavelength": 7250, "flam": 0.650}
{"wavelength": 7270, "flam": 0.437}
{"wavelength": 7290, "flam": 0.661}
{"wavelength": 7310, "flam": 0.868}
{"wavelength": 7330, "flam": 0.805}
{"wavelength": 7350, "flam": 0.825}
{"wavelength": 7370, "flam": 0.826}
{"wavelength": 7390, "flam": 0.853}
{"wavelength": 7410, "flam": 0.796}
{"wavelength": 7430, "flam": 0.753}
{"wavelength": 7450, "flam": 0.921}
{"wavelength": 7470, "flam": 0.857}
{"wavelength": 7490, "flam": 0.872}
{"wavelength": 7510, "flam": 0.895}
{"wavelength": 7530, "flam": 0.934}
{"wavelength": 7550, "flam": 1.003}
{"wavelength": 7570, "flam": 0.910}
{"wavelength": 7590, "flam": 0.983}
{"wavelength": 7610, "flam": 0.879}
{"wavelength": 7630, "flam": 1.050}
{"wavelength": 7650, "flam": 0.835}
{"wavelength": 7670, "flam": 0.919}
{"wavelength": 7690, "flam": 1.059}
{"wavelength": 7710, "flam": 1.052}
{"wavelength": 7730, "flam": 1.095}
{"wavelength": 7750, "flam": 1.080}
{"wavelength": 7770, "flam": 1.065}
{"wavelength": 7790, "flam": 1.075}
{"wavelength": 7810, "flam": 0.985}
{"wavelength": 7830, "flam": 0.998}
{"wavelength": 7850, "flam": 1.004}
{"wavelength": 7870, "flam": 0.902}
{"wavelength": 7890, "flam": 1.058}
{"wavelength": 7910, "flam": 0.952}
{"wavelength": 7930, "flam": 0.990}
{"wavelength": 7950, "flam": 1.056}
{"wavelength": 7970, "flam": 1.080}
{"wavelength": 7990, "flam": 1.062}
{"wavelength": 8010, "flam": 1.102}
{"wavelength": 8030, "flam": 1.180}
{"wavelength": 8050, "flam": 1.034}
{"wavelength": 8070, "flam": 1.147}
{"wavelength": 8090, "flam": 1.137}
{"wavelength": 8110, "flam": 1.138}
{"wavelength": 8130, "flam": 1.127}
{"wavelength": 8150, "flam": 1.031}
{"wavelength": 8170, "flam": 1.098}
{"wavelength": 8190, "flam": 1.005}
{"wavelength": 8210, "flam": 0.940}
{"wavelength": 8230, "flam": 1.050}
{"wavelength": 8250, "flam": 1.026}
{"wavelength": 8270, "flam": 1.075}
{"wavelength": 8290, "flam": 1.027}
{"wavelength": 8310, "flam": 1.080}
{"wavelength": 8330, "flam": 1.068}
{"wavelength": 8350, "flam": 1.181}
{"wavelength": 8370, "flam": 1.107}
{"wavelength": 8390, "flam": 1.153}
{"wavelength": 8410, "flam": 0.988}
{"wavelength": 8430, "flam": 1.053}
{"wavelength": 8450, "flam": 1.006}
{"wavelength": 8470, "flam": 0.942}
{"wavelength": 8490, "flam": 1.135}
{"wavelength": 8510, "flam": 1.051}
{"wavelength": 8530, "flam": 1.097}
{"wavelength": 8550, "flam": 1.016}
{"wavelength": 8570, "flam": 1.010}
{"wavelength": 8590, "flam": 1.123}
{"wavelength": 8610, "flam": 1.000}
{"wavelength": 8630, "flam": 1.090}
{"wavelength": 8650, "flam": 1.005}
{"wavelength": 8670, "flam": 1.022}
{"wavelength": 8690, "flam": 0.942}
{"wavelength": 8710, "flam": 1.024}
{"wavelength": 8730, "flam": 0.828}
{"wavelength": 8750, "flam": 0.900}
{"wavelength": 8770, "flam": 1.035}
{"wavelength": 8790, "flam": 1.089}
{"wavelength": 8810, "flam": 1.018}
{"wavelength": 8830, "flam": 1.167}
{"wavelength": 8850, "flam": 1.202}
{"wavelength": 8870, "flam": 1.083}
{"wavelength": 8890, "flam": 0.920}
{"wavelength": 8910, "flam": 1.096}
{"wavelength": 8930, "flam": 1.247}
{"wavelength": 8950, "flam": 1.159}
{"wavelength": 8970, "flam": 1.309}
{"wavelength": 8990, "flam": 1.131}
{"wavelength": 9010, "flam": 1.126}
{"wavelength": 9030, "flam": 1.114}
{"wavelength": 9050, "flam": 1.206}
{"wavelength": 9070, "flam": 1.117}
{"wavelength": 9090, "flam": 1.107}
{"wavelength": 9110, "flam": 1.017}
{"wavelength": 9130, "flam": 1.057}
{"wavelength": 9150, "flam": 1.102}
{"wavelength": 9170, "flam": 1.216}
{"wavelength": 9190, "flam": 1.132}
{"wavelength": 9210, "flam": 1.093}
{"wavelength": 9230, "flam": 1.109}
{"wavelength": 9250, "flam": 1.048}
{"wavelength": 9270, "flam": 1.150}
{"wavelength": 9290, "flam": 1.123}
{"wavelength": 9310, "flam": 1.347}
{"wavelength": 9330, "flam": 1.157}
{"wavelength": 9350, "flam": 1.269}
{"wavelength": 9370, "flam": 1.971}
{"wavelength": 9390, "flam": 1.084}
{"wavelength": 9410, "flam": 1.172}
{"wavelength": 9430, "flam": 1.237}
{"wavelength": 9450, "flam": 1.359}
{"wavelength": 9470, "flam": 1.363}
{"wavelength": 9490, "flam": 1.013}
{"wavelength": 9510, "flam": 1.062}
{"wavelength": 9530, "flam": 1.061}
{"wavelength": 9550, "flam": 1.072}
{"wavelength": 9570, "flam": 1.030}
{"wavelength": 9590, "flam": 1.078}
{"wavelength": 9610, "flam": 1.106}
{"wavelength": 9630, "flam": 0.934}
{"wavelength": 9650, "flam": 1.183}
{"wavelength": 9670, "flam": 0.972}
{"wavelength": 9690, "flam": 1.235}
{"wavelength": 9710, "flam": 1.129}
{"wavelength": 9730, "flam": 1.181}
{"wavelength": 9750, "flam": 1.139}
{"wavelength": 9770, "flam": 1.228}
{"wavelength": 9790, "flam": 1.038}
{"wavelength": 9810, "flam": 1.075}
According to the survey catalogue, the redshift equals 0.687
